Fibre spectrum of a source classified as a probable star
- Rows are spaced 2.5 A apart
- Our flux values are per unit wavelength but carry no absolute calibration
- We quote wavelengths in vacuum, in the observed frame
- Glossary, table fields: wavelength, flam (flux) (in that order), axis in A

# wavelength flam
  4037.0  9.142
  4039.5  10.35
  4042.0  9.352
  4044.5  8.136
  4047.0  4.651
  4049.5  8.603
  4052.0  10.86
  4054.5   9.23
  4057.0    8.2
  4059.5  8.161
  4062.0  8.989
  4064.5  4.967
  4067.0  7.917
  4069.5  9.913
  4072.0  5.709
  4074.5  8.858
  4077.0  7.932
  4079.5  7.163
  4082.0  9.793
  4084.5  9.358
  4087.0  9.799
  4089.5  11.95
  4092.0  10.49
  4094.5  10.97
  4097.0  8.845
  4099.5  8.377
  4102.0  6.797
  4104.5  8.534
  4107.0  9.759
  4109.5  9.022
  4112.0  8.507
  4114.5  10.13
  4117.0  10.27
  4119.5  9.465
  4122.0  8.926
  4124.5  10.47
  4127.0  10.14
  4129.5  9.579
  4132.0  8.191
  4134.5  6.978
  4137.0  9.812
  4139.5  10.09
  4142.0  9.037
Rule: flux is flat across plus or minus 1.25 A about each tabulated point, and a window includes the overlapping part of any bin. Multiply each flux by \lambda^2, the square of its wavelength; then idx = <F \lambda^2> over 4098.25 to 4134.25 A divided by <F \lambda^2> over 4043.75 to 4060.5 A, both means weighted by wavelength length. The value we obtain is 1.1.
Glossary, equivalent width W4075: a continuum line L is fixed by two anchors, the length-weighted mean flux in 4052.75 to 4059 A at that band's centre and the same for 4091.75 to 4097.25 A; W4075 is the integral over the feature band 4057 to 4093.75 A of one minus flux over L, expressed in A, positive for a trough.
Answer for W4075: 3.52 A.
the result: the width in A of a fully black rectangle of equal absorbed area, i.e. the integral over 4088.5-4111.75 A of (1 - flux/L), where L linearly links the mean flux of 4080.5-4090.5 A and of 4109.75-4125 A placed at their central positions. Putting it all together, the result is 1.2 A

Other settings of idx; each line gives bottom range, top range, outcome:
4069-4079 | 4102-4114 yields 1.13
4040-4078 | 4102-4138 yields 1.16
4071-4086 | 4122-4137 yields 1.14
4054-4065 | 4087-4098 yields 1.33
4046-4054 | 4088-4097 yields 1.33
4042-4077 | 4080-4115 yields 1.19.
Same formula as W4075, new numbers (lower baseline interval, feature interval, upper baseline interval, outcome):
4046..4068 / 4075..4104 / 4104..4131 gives -1.24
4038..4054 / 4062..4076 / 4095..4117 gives 1.85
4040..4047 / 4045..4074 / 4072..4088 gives 1.36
